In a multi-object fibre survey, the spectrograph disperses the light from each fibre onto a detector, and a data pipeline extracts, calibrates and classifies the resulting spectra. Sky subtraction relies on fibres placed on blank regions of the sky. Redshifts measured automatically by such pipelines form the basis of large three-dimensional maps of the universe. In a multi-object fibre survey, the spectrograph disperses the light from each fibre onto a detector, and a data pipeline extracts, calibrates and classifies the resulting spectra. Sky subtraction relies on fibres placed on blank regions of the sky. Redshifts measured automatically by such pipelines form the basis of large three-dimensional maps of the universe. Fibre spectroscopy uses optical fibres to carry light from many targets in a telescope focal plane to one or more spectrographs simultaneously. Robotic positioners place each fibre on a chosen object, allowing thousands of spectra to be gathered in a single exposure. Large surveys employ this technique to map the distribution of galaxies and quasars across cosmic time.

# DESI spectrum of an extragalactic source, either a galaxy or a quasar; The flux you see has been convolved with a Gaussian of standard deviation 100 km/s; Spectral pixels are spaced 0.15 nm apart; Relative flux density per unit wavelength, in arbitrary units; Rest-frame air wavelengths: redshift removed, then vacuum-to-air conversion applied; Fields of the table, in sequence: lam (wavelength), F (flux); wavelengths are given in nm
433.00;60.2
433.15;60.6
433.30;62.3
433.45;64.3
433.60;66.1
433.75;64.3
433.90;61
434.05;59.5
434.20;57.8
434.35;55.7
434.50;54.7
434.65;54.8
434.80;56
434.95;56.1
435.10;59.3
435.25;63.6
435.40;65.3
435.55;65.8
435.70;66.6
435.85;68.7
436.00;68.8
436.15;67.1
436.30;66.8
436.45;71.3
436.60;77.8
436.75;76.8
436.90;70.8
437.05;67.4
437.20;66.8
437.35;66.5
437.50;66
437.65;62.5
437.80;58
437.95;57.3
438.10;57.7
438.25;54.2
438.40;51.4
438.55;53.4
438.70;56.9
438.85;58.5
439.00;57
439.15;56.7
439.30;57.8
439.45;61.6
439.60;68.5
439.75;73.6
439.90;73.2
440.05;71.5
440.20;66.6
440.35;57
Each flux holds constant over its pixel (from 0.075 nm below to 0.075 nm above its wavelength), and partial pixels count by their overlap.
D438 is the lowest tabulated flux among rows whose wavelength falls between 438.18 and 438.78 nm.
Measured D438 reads 51.4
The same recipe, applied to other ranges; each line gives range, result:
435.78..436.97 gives 66.8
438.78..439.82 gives 56.7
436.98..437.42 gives 66.5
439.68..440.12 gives 71.5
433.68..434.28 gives 57.8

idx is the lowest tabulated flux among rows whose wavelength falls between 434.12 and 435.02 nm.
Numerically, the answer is 54.7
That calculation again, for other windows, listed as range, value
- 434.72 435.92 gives 56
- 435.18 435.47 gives 63.6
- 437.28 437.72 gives 62.5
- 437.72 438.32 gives 54.2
